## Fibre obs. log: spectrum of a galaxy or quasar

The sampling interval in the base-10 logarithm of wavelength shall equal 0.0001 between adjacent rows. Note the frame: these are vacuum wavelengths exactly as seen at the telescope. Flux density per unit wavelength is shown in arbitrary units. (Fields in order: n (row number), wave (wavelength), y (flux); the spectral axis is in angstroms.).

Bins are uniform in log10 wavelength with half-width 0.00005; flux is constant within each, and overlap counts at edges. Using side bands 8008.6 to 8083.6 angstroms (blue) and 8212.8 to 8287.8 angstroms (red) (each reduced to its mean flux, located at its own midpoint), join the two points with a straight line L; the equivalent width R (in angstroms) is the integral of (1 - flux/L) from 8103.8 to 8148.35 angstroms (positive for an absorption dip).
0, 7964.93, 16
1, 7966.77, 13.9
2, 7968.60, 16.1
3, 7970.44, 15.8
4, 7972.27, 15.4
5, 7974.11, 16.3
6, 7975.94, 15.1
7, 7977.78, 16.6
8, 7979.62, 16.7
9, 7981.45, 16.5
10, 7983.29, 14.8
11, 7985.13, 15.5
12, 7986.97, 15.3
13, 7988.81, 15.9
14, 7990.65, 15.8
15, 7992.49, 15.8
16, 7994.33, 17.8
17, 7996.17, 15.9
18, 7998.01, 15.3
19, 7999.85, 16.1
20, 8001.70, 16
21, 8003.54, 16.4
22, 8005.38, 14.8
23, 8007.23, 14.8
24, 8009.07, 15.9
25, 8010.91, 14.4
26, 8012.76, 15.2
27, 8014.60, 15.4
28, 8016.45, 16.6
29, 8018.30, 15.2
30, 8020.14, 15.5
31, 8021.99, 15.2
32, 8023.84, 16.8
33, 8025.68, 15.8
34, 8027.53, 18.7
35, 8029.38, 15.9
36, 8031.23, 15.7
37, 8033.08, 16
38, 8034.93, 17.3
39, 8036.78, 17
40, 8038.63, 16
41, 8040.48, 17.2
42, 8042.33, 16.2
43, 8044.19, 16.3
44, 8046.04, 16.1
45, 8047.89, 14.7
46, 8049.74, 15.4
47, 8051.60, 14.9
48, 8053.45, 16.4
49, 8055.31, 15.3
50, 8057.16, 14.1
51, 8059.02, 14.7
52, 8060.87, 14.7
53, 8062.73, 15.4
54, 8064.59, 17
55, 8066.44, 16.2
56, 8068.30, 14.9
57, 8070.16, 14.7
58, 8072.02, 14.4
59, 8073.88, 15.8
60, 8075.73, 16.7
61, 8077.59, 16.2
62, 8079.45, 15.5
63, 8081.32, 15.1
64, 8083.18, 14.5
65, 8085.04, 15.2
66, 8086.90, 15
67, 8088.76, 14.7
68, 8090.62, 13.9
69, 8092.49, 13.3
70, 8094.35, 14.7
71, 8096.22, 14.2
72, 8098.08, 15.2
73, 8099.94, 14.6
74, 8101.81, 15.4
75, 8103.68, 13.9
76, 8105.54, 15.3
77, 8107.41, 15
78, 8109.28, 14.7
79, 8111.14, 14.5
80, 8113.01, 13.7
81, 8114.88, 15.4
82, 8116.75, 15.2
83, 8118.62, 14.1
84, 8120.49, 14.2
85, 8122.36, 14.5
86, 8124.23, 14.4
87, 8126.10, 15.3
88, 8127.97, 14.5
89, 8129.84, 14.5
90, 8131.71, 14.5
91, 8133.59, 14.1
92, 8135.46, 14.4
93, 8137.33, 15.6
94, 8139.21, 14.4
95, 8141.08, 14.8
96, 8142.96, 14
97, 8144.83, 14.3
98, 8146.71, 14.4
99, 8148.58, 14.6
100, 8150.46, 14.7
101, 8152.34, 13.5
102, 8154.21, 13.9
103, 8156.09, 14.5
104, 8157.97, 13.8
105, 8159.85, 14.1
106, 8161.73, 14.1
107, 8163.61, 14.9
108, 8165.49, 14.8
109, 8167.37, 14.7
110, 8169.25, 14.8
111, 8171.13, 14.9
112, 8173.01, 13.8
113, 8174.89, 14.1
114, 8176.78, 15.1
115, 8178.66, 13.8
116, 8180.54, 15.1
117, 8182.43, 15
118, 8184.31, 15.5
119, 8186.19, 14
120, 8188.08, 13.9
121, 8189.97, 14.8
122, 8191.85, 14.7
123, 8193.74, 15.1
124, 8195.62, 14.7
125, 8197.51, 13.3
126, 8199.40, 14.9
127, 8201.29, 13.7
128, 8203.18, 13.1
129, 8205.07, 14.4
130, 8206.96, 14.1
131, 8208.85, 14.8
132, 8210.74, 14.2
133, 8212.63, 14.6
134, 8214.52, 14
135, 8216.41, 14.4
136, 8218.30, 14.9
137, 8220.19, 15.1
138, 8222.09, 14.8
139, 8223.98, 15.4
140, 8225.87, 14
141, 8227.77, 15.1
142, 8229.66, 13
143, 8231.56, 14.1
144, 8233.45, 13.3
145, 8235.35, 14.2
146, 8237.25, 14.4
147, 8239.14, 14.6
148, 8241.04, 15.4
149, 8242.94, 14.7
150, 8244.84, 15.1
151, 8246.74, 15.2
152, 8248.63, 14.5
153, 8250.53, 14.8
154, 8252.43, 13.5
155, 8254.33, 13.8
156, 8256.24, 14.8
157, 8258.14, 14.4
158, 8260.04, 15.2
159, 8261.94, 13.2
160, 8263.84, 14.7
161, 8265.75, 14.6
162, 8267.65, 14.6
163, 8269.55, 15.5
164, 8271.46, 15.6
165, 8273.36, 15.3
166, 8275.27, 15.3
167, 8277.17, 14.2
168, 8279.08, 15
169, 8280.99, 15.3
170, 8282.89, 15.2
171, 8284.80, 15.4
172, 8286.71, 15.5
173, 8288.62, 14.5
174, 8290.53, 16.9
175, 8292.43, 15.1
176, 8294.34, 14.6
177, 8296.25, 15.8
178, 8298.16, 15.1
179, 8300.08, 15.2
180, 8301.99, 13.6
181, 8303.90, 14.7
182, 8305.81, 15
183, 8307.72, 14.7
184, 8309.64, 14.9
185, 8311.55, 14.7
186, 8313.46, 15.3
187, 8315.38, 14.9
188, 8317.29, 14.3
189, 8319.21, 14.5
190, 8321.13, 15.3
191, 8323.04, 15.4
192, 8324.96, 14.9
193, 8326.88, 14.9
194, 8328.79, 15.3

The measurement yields 2.13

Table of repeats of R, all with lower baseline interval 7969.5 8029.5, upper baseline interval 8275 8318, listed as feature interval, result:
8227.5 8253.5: 1.32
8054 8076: 0.51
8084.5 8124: 2.44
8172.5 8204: 1.89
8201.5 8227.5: 1.37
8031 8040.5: -0.47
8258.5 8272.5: 0.31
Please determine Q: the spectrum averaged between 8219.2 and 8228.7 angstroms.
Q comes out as 14.9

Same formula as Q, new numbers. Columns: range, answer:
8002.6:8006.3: 15.6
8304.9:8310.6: 14.9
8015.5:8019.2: 15.9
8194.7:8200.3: 14.3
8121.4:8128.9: 14.7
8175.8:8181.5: 14.6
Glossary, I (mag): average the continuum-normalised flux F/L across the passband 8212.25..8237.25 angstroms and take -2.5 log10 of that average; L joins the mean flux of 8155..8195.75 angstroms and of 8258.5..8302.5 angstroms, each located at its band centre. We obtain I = 0.03 mag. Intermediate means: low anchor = 14.5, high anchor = 15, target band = 14.4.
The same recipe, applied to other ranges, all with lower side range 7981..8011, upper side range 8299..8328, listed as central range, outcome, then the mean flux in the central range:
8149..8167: 0.07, 14.3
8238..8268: 0.03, 14.6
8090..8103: 0.07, 14.5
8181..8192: 0.04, 14.7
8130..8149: 0.06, 14.5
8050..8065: 0.02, 15.2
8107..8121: 0.06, 14.6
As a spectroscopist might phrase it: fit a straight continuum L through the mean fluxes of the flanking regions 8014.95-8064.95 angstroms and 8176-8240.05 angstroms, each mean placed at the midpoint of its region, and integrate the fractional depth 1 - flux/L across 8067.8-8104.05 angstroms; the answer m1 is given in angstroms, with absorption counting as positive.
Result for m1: 1.38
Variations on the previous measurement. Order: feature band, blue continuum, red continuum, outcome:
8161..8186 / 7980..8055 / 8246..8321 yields 1.1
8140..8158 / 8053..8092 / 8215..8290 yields 0.9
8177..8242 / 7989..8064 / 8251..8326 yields 3.2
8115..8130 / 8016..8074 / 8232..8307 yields 0.8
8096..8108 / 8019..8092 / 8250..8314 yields 0.5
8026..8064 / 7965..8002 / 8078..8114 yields -1.8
